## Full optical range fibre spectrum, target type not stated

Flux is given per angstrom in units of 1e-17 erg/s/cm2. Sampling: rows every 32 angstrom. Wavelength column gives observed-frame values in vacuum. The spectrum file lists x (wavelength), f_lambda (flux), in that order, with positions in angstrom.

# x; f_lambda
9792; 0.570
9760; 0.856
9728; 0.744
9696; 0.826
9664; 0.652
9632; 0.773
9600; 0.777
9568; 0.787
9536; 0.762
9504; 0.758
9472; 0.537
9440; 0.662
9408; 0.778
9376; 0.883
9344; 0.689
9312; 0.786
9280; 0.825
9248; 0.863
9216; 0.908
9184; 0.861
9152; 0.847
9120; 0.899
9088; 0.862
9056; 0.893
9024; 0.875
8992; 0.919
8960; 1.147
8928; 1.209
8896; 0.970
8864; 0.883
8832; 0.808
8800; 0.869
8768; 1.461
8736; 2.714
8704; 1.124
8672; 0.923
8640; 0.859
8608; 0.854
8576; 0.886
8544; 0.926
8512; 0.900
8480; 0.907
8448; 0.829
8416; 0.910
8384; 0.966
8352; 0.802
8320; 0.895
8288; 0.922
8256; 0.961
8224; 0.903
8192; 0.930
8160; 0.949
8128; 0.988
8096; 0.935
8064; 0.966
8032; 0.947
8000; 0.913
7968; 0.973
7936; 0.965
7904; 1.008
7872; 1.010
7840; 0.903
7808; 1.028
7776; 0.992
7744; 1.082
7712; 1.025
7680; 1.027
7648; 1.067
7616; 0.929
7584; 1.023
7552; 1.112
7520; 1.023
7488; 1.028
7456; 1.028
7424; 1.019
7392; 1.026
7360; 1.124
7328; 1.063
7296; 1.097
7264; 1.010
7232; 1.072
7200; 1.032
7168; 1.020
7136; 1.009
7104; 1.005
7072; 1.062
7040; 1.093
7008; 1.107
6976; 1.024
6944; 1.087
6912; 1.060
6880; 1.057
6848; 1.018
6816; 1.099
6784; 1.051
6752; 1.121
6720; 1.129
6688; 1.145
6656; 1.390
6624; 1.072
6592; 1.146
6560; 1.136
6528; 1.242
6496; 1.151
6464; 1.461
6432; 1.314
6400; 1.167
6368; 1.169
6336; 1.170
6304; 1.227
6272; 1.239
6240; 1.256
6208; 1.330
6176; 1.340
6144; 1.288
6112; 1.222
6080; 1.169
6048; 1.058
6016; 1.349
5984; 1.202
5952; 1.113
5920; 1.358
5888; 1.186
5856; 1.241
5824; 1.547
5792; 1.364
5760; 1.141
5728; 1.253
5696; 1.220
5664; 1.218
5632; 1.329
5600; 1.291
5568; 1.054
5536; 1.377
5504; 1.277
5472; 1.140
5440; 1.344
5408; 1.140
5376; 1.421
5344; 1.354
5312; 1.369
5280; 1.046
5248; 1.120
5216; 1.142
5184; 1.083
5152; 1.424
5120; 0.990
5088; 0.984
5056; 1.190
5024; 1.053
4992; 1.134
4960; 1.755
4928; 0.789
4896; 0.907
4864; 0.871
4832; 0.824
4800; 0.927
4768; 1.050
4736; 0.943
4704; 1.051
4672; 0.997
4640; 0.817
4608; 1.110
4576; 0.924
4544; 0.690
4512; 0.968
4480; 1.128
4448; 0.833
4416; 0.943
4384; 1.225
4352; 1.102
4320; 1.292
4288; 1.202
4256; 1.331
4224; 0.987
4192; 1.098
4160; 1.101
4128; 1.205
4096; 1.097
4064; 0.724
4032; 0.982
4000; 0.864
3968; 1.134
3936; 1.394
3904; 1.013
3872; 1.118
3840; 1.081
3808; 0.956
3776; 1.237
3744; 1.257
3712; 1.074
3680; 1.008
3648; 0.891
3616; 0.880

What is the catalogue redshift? 0.33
